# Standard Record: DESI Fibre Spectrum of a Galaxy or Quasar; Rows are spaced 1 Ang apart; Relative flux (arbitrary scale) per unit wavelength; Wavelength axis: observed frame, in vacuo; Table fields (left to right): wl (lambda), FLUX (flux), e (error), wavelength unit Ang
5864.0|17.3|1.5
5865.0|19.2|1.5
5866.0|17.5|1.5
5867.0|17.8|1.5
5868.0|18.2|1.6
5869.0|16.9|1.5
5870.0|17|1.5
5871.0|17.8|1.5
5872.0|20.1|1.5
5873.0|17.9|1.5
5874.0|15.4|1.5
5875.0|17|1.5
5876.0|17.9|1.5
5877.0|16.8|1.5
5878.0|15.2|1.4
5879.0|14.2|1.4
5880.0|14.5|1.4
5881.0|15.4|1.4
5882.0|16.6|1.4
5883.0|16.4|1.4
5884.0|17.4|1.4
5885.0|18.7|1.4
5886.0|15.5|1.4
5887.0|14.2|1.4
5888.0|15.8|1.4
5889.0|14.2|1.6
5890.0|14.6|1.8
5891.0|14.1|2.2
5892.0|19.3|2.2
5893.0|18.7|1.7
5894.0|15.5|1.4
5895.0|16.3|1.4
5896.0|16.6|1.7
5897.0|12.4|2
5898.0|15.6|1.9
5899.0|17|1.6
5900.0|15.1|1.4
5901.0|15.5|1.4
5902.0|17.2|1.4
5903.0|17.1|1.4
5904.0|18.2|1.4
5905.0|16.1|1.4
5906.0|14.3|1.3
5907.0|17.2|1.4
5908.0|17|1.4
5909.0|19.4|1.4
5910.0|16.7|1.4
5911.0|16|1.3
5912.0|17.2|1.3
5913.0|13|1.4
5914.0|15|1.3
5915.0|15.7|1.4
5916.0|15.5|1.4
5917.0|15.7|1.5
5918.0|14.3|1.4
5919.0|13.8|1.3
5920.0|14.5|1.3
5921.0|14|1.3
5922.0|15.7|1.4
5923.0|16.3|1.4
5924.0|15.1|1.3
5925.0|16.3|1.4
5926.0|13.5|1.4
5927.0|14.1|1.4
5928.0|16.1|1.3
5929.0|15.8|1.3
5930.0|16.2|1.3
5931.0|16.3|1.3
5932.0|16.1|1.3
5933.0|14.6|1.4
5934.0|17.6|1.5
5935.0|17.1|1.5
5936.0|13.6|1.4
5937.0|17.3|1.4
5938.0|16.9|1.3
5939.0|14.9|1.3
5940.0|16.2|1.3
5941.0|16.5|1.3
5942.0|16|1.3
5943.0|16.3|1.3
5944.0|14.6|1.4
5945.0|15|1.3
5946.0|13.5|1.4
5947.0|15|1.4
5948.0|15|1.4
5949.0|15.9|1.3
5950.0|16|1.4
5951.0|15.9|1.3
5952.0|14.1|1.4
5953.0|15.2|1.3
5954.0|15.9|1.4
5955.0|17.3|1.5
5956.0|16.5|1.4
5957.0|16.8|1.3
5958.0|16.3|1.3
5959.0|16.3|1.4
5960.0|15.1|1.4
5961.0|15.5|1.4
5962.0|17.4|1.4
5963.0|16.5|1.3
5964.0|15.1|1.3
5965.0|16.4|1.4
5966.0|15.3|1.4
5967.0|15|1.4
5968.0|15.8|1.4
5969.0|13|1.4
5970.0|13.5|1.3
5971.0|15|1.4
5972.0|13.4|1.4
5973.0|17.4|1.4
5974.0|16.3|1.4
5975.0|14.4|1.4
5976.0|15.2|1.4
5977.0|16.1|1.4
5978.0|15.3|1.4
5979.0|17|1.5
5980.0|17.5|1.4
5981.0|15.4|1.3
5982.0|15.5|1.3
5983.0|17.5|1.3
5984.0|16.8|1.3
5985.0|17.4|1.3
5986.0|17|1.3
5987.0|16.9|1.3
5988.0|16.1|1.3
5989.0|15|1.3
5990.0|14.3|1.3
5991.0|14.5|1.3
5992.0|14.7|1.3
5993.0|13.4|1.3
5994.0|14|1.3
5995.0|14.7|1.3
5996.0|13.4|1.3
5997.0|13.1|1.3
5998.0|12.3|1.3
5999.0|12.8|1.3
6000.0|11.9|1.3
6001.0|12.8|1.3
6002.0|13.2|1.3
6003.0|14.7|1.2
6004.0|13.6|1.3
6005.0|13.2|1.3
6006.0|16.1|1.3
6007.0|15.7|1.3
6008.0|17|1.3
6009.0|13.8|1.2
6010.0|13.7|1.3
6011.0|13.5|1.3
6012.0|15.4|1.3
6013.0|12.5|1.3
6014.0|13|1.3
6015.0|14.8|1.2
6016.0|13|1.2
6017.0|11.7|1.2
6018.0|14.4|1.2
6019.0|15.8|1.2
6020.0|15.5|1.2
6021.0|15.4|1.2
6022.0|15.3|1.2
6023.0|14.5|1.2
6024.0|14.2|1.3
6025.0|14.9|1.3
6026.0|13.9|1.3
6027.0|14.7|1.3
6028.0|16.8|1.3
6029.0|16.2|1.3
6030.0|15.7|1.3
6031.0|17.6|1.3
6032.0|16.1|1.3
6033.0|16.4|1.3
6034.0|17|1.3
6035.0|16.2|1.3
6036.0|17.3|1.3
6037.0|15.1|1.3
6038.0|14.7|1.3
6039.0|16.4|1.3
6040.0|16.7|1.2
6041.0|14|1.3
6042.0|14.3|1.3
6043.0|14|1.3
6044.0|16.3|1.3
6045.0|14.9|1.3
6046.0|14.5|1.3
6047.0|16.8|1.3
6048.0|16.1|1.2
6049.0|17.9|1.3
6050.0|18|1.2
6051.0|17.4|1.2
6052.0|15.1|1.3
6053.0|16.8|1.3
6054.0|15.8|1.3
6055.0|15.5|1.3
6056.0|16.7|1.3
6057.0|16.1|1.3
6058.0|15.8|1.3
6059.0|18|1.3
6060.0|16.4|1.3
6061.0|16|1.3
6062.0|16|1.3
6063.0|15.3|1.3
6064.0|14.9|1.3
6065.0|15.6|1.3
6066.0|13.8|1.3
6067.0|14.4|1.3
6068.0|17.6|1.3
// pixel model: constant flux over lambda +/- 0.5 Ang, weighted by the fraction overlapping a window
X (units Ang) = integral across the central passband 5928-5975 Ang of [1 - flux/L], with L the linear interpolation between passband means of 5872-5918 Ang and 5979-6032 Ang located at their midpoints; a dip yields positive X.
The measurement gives -0.7 Ang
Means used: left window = 16.1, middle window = 15.7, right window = 14.8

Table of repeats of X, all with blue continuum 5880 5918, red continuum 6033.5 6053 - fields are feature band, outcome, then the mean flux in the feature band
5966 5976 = 0.69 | 14.9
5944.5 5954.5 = 0.55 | 15.2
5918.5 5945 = 0.76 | 15.6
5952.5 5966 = -0.10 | 16.1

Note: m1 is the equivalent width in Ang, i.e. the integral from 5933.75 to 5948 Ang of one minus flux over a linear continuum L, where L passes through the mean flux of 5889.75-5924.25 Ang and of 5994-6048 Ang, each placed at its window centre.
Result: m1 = -0.1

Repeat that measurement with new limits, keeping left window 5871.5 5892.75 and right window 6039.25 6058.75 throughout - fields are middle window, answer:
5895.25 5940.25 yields 1.21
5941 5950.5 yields 0.49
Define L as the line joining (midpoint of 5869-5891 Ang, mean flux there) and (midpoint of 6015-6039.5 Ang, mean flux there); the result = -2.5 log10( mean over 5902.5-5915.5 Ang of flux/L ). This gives -0.02 mag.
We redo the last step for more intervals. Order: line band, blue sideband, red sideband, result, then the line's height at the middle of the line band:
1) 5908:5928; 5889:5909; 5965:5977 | 0.035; 15.9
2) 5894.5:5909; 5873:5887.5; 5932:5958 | -0.014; 16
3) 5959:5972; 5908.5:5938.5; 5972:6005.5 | -0.006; 15.2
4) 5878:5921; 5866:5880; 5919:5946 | 0.034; 16.4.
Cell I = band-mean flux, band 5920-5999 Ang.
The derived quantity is 15.5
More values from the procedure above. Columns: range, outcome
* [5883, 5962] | 15.8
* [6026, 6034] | 16.1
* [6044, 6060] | 16.4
